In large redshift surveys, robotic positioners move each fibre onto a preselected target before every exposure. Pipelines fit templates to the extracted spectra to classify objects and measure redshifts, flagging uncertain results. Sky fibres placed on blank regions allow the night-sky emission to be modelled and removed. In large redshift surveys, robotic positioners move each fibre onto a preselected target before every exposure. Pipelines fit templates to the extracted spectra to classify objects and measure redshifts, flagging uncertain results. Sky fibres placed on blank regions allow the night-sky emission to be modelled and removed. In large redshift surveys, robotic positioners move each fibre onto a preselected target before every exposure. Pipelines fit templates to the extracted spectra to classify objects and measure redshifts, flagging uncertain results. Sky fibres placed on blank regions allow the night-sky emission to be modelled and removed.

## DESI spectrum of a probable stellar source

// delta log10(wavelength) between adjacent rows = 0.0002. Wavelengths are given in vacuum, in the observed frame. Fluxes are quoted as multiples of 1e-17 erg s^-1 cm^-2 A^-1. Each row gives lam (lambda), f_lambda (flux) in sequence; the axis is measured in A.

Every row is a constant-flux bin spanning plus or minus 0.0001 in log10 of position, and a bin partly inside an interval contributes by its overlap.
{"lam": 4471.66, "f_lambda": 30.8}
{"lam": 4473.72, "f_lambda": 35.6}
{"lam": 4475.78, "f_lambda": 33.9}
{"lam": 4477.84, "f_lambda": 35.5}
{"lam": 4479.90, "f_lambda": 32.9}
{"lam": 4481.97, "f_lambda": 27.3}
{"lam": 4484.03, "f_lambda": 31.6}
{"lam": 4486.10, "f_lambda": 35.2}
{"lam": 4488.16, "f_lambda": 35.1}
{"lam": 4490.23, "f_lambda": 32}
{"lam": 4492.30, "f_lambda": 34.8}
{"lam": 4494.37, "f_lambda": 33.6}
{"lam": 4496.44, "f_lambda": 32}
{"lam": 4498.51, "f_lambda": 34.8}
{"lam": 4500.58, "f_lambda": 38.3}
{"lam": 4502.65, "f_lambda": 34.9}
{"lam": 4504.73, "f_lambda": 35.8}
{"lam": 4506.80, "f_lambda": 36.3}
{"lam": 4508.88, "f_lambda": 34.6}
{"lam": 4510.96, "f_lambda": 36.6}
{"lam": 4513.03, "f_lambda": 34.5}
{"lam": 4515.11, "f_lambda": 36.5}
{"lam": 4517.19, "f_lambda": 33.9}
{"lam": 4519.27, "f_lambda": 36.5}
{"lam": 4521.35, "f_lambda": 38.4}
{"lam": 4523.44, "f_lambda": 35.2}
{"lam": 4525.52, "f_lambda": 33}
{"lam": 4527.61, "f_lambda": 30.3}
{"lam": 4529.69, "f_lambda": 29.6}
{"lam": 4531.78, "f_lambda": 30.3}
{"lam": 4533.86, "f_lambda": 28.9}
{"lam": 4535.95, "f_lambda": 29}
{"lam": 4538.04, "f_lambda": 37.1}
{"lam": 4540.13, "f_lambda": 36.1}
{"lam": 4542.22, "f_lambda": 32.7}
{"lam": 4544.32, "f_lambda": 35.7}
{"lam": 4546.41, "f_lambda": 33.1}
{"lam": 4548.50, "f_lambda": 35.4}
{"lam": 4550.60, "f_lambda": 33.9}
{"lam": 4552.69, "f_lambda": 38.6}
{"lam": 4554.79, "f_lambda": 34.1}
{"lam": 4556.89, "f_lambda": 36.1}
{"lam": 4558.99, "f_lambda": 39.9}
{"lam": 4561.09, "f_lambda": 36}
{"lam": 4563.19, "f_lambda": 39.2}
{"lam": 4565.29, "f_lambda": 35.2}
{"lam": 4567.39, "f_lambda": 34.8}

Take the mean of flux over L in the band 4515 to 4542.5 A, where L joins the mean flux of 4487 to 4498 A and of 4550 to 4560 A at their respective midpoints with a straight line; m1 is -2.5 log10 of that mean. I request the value 0.06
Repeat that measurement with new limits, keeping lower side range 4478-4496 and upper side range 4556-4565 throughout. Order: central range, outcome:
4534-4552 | 0.079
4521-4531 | 0.081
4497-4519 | -0.041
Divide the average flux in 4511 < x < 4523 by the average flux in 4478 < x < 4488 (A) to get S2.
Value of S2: 1.11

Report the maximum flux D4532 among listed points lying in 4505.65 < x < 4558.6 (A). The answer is 38.6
